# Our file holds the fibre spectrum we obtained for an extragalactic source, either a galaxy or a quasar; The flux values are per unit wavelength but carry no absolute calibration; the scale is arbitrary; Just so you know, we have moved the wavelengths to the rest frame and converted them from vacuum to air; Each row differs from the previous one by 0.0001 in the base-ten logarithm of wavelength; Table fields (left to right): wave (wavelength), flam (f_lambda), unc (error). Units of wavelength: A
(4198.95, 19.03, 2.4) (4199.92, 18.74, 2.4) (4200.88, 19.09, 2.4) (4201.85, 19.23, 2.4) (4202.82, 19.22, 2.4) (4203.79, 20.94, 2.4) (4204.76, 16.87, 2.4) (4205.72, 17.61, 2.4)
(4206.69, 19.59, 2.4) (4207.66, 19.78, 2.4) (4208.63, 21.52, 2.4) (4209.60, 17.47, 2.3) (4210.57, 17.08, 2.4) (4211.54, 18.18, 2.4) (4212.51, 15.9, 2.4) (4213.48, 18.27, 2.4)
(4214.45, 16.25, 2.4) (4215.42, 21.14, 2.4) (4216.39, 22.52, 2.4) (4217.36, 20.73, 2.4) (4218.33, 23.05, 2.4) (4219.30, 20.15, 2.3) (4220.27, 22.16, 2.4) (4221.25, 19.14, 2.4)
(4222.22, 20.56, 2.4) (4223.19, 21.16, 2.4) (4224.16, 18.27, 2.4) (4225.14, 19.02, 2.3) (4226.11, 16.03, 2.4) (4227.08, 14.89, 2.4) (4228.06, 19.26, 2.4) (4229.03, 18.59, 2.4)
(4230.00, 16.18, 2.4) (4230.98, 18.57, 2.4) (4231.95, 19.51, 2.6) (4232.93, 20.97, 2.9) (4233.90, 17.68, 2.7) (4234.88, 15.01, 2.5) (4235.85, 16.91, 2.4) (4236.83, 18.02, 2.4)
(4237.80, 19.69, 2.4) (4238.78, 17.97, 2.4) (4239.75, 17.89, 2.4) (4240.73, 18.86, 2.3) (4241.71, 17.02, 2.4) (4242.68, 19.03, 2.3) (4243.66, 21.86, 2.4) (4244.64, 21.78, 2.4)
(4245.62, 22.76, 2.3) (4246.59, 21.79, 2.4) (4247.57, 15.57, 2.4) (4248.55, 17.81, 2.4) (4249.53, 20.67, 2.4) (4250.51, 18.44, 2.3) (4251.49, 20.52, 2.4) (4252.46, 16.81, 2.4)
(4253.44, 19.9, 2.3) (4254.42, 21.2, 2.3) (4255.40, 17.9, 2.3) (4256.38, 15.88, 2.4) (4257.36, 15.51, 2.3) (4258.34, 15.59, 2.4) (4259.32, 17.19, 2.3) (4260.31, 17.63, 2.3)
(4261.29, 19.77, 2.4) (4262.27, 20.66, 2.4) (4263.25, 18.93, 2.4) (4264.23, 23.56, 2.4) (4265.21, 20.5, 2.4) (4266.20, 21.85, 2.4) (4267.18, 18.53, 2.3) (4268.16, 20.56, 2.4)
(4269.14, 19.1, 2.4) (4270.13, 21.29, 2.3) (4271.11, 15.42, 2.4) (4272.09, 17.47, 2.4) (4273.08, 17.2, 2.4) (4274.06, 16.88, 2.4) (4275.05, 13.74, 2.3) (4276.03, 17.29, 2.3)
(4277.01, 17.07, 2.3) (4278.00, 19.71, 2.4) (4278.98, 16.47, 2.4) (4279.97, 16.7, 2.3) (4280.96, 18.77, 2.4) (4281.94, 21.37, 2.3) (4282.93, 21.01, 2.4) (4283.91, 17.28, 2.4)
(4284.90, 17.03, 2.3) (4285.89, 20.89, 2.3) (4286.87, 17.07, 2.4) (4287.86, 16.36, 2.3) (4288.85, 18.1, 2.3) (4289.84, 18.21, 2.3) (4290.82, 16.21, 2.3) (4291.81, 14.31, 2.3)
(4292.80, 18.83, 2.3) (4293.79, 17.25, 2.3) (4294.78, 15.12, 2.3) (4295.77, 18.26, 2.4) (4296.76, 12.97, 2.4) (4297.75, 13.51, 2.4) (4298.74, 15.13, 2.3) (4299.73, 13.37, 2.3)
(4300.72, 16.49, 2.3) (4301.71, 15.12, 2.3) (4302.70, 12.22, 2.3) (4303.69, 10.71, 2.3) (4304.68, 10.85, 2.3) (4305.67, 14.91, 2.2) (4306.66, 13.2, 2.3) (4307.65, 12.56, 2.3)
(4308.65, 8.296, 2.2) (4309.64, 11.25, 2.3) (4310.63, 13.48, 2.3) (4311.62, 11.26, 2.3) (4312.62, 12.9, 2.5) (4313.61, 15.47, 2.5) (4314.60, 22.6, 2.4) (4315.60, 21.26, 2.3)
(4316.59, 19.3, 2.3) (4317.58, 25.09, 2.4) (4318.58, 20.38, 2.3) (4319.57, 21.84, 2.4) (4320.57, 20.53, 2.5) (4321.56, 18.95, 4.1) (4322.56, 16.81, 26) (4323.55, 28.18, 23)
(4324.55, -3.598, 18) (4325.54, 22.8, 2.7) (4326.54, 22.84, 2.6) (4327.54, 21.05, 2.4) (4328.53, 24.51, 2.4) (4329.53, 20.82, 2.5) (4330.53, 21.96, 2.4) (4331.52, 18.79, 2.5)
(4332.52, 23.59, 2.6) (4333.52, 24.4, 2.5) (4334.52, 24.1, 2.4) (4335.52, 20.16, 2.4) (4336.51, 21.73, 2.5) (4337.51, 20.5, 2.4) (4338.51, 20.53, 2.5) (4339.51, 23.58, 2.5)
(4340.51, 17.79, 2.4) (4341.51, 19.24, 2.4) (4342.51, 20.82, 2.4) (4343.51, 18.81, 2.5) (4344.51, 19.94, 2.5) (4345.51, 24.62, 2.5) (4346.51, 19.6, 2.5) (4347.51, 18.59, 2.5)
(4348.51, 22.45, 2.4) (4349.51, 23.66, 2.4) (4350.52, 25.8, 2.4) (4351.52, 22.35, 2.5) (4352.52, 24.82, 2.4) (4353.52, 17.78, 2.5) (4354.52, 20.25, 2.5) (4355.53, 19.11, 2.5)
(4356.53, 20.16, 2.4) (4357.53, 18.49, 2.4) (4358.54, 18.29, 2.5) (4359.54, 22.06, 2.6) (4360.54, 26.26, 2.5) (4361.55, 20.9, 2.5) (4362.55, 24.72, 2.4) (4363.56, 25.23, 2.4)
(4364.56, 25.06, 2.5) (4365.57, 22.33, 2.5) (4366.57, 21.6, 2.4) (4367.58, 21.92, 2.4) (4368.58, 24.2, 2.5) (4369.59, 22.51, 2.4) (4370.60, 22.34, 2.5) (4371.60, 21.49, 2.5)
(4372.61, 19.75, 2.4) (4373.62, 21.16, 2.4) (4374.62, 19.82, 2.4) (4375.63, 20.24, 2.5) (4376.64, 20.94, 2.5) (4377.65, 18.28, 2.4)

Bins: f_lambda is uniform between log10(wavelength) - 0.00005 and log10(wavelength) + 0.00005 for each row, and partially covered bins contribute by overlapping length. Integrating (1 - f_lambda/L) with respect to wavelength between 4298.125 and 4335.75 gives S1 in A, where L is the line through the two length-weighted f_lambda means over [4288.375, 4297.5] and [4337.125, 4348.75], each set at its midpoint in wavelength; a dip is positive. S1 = 2.2 A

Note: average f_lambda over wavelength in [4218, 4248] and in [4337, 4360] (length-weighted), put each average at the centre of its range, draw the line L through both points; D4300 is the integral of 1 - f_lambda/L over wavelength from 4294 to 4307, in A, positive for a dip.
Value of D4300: 3.9 A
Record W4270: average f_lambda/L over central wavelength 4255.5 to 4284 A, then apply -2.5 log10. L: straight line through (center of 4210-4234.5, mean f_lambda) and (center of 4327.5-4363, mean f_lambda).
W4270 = 0.09 mag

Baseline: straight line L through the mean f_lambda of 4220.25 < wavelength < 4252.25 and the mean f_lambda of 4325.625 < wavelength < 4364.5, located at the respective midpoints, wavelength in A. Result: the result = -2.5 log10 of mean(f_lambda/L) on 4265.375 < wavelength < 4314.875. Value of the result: 0.236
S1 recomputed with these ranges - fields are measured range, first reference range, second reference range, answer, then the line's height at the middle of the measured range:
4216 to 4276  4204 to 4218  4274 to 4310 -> -4.6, 17.5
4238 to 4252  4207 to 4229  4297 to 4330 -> -0.8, 18.4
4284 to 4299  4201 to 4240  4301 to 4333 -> 0.8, 17.6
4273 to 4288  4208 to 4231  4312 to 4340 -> 1.5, 19.8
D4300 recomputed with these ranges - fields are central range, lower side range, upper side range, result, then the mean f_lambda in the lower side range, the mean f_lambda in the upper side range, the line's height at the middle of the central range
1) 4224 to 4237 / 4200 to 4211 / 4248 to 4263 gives 0.6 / 18.9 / 18.4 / 18.7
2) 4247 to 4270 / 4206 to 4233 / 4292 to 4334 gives -0.9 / 19.1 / 17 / 18.2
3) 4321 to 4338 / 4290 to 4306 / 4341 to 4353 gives -1.0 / 14.8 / 21.7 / 19.2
